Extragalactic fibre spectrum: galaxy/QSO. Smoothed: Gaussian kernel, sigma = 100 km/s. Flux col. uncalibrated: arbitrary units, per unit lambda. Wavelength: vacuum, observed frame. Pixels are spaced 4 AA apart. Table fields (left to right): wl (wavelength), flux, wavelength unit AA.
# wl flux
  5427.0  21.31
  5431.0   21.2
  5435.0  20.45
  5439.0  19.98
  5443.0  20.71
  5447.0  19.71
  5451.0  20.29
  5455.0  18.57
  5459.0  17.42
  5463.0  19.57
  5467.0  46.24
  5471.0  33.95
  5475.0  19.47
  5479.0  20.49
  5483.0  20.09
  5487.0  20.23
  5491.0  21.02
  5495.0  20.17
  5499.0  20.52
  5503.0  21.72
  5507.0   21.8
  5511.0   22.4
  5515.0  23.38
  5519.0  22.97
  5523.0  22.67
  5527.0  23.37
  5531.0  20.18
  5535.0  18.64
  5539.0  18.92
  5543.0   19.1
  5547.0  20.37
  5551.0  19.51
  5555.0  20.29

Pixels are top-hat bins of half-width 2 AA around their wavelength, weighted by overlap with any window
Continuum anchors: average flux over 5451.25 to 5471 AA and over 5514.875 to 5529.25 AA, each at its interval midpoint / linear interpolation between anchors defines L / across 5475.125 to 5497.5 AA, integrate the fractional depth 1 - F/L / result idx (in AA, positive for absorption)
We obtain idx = 3.9 AA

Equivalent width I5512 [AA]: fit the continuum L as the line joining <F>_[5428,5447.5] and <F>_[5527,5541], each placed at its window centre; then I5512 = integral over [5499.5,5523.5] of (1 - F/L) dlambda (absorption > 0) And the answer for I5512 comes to -2.8 AA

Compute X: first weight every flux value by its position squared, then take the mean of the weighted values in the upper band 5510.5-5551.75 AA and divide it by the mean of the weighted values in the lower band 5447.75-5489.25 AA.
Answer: 0.92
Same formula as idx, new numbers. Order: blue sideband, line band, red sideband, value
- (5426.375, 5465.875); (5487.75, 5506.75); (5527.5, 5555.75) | -0.8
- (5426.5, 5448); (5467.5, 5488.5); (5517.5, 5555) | -4.1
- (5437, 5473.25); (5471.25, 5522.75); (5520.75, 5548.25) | 1.1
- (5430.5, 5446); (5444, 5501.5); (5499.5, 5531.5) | -3.7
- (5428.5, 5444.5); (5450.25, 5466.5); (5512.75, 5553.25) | -0.6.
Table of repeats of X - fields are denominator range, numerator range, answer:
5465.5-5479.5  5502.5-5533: 0.75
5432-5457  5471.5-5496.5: 1.07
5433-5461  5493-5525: 1.15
